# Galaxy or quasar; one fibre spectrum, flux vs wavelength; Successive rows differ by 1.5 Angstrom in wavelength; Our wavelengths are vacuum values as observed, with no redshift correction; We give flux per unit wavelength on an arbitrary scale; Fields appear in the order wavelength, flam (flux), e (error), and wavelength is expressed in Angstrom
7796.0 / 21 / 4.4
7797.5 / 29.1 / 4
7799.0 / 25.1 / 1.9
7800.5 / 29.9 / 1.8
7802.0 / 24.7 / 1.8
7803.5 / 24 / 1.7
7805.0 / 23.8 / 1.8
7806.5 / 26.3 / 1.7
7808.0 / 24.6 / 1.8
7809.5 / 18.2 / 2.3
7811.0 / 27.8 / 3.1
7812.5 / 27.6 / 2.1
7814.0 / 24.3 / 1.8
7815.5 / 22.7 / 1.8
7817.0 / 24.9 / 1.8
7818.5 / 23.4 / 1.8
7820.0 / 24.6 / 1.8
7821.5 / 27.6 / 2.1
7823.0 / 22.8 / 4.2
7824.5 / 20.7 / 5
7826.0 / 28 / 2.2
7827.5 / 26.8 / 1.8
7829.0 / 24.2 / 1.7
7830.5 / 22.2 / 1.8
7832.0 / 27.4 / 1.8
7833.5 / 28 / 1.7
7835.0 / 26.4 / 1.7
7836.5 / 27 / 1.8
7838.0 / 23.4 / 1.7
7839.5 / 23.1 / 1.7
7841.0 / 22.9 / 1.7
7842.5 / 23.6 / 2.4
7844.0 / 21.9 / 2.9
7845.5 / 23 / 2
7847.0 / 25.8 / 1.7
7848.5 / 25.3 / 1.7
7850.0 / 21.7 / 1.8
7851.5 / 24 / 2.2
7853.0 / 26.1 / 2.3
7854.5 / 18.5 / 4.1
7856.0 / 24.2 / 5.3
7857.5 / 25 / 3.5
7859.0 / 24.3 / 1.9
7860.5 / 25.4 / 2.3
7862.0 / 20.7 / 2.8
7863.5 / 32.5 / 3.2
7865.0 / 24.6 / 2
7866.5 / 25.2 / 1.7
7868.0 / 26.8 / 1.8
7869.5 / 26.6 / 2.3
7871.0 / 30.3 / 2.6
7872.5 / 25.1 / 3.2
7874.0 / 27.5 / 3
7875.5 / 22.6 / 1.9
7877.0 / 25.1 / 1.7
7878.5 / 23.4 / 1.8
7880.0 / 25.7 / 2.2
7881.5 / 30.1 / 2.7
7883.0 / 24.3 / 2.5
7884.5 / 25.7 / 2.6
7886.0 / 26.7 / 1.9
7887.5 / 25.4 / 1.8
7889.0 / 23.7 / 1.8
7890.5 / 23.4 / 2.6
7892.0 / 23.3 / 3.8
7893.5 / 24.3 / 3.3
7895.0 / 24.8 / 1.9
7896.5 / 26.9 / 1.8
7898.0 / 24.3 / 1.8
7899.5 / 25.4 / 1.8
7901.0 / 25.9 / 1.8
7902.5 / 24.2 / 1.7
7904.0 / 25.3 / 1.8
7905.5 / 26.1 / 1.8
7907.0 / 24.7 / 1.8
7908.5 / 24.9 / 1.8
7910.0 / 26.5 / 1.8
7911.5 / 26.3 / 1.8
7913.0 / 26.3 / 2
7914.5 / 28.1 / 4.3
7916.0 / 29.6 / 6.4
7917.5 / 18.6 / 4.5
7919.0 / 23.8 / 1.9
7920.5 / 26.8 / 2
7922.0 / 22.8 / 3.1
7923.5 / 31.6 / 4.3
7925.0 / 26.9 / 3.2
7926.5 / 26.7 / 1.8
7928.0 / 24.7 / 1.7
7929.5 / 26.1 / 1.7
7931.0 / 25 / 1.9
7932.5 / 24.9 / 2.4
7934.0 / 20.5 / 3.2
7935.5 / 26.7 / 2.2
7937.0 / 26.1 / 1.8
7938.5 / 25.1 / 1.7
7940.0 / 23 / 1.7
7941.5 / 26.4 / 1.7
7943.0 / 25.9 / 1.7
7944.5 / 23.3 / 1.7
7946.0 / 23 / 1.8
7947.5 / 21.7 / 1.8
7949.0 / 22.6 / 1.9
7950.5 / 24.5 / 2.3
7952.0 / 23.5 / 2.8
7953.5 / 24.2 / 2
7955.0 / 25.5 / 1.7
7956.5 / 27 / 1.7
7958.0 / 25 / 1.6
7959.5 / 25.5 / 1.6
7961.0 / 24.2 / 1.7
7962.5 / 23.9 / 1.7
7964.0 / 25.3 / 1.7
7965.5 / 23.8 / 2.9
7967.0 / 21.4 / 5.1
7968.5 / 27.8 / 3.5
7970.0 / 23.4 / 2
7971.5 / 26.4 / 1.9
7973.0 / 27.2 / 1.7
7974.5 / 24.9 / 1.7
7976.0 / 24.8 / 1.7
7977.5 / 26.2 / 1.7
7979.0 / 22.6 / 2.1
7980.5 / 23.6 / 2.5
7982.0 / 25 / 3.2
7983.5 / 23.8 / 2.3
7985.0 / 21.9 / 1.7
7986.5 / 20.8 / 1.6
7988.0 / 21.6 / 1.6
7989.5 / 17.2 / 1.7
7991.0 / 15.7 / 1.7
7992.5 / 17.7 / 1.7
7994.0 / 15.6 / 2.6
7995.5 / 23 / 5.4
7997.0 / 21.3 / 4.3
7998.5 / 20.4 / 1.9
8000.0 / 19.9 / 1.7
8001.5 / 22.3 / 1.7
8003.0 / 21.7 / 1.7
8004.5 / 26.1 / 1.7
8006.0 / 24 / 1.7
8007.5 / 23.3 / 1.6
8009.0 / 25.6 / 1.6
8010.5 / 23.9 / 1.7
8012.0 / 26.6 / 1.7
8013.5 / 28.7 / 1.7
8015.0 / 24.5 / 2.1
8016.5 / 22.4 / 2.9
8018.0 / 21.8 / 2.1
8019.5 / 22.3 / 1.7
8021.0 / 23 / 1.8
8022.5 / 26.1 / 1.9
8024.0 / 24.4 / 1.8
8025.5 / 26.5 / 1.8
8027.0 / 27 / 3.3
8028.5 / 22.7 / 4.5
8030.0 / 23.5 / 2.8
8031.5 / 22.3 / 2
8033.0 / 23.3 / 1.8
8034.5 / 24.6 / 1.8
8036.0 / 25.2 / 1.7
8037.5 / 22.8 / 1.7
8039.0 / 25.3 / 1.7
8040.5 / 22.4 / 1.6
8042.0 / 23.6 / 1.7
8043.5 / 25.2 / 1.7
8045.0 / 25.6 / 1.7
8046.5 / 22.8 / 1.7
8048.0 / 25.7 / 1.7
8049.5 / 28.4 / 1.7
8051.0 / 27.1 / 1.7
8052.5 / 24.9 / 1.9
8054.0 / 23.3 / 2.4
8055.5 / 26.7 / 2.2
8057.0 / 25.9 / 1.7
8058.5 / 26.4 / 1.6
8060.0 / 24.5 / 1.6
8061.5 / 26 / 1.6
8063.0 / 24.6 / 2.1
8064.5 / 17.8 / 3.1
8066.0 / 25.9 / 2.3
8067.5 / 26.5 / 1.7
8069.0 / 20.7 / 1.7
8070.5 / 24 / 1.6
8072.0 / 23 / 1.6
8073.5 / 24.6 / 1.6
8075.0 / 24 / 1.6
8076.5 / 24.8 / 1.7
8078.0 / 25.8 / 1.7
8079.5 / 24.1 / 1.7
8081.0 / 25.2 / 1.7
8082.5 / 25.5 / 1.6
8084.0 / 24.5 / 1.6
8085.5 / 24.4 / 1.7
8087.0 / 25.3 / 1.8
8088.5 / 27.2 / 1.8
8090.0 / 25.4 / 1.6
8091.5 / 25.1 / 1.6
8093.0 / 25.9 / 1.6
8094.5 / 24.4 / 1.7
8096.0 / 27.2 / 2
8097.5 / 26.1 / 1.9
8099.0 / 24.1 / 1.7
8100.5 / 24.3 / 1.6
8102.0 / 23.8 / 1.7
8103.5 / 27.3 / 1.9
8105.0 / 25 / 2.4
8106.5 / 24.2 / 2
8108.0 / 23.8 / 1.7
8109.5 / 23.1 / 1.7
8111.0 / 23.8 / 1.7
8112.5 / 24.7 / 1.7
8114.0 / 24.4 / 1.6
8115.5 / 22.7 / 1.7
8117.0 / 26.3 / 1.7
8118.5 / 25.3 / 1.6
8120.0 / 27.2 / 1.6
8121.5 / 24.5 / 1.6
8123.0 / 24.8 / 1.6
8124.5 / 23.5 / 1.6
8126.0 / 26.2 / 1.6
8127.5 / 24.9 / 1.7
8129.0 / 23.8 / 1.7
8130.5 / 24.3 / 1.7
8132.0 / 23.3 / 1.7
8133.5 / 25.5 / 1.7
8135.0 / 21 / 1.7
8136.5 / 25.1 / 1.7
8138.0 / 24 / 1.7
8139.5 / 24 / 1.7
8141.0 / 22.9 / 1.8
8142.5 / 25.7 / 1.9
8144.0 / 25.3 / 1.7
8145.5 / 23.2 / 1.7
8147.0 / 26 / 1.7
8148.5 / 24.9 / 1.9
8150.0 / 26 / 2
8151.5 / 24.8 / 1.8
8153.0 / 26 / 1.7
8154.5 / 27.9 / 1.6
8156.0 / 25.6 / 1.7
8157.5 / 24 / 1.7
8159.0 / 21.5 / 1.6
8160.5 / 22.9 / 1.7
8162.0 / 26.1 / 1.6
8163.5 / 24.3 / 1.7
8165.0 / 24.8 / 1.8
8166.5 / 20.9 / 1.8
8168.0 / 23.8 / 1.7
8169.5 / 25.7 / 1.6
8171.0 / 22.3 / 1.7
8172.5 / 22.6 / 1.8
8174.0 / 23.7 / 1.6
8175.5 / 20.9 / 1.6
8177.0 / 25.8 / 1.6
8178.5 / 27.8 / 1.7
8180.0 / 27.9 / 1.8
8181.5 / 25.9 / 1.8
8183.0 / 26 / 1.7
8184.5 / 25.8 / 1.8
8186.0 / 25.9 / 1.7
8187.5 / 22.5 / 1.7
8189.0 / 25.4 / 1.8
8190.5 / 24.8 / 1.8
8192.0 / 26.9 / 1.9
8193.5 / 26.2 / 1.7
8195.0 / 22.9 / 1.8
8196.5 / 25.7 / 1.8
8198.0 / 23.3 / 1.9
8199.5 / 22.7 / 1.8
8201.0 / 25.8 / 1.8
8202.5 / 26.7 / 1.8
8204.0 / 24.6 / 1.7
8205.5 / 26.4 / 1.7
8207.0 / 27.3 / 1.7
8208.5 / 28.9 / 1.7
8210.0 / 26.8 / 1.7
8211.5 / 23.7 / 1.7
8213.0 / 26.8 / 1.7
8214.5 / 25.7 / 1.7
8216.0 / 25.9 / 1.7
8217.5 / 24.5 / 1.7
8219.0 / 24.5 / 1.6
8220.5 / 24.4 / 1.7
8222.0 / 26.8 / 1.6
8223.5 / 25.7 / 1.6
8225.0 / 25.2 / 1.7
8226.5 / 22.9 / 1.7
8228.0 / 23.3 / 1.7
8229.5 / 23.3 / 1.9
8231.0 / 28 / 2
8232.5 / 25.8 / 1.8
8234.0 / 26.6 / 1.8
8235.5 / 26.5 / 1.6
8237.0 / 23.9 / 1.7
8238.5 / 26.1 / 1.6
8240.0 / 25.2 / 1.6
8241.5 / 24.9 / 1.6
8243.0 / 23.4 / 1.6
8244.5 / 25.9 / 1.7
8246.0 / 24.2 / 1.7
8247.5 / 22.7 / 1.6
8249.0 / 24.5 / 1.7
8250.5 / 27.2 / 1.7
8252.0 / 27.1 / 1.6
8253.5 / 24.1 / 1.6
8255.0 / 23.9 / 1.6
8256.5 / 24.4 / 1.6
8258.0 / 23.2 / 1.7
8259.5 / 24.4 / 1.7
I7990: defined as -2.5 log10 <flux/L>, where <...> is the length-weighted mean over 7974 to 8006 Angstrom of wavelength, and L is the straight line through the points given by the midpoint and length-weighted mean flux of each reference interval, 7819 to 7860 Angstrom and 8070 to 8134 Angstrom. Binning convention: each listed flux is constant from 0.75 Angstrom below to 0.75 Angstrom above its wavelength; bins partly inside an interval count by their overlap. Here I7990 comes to 0.14 mag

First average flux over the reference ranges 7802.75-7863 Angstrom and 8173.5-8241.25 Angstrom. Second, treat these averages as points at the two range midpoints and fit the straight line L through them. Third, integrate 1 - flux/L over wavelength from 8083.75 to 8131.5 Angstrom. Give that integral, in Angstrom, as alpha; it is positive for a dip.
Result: 0.3 Angstrom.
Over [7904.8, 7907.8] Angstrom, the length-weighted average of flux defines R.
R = 25.4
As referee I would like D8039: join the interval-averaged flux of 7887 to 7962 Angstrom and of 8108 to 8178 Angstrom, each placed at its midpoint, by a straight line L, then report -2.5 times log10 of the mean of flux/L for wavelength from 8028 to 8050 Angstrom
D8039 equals 0.021 mag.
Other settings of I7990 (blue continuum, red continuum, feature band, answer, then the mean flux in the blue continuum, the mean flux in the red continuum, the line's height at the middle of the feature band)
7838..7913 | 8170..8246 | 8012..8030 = 0.02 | 25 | 25.2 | 25.1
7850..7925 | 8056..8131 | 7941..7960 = 0.03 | 25.4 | 24.7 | 25.2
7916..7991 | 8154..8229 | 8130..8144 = 0.03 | 24.3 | 25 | 24.8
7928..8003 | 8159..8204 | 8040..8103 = -0.04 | 23.4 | 24.6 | 24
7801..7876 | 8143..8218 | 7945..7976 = 0.01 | 24.8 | 25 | 24.9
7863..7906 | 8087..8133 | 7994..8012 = 0.12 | 25.7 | 24.9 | 25.3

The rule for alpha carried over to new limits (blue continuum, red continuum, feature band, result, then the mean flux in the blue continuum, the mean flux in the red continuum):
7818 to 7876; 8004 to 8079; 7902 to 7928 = -1.1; 24.9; 24.5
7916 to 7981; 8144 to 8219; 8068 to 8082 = 0.5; 24.8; 25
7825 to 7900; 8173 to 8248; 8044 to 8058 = -0.3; 25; 25.2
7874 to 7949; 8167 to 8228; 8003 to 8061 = 1.1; 25.2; 25.1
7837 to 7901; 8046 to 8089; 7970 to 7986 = 0.2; 24.8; 24.8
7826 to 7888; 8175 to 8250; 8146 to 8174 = 0.9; 25.1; 25.3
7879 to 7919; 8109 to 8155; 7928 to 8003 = 5.2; 25.4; 24.7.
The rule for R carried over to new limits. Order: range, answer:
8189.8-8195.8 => 25.2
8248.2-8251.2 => 25.8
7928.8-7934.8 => 24.1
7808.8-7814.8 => 24.5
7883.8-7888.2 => 25.9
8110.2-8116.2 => 23.9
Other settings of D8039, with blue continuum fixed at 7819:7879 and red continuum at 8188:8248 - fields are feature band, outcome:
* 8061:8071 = 0.07 mag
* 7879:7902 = -0.02 mag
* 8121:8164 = 0.03 mag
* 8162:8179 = 0.06 mag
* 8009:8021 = 0.03 mag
